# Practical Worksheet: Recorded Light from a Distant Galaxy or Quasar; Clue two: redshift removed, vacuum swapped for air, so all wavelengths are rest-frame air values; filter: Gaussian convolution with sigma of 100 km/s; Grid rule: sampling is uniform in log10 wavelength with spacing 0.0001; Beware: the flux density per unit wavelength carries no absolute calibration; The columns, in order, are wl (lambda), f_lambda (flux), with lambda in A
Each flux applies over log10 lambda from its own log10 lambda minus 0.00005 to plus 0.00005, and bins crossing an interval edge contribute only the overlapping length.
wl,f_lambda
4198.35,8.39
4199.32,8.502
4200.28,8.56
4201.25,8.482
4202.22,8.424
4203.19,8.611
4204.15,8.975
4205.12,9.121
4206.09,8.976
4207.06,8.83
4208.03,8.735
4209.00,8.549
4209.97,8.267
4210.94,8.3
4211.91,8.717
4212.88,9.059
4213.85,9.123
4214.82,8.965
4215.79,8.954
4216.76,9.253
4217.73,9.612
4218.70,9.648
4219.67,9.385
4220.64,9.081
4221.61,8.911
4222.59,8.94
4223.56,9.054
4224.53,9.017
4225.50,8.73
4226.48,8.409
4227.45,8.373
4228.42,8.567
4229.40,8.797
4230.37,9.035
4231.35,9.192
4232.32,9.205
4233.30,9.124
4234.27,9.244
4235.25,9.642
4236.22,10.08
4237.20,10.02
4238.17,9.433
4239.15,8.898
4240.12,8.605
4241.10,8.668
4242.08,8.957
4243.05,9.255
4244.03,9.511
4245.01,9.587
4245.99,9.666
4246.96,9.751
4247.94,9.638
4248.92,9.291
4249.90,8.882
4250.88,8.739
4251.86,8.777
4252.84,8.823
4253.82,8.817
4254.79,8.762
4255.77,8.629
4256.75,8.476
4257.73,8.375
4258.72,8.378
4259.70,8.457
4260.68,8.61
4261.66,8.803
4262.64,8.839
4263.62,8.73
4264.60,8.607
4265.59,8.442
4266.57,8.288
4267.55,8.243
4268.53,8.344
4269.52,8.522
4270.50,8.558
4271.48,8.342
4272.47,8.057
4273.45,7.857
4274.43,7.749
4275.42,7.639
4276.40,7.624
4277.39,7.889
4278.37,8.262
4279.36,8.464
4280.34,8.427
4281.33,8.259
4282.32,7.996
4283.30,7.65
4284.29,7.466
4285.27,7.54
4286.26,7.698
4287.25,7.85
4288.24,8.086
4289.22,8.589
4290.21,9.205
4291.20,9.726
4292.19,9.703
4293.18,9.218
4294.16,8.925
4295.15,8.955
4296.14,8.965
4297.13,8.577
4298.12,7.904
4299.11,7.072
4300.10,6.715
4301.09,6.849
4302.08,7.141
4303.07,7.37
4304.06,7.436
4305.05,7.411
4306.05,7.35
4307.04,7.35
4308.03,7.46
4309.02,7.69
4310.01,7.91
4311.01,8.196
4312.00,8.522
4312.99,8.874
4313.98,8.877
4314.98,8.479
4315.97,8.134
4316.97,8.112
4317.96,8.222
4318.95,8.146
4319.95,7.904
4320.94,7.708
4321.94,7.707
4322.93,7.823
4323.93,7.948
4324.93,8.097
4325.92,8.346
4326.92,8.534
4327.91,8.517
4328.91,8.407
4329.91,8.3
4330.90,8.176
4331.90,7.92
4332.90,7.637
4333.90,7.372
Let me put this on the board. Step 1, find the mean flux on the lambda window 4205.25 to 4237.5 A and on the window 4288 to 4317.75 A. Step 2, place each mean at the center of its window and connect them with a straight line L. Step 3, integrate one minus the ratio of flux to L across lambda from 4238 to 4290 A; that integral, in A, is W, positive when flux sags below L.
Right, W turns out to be 0.3 A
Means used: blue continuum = 9.02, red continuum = 8.16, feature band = 8.52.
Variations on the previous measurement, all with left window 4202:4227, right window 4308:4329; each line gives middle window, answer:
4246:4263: -0.43 A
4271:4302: 0.91 A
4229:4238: -0.62 A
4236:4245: -0.55 A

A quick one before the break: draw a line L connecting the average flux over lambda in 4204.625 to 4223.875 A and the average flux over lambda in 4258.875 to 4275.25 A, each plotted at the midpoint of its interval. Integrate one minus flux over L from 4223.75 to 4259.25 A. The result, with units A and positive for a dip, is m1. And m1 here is -1.5 A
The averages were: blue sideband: 8.97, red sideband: 8.39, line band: 9.04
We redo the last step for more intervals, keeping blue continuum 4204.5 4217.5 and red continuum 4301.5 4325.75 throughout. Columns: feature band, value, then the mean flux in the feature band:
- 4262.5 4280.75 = 0.1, 8.25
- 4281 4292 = -0.1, 8.23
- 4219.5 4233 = -0.3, 8.9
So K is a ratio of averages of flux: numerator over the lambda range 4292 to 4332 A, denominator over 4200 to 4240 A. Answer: 0.90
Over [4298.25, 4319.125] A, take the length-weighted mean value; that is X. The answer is 7.78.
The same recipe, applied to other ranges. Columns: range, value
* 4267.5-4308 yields 8.06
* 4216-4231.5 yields 9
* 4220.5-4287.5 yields 8.67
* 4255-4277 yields 8.34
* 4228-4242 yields 9.17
